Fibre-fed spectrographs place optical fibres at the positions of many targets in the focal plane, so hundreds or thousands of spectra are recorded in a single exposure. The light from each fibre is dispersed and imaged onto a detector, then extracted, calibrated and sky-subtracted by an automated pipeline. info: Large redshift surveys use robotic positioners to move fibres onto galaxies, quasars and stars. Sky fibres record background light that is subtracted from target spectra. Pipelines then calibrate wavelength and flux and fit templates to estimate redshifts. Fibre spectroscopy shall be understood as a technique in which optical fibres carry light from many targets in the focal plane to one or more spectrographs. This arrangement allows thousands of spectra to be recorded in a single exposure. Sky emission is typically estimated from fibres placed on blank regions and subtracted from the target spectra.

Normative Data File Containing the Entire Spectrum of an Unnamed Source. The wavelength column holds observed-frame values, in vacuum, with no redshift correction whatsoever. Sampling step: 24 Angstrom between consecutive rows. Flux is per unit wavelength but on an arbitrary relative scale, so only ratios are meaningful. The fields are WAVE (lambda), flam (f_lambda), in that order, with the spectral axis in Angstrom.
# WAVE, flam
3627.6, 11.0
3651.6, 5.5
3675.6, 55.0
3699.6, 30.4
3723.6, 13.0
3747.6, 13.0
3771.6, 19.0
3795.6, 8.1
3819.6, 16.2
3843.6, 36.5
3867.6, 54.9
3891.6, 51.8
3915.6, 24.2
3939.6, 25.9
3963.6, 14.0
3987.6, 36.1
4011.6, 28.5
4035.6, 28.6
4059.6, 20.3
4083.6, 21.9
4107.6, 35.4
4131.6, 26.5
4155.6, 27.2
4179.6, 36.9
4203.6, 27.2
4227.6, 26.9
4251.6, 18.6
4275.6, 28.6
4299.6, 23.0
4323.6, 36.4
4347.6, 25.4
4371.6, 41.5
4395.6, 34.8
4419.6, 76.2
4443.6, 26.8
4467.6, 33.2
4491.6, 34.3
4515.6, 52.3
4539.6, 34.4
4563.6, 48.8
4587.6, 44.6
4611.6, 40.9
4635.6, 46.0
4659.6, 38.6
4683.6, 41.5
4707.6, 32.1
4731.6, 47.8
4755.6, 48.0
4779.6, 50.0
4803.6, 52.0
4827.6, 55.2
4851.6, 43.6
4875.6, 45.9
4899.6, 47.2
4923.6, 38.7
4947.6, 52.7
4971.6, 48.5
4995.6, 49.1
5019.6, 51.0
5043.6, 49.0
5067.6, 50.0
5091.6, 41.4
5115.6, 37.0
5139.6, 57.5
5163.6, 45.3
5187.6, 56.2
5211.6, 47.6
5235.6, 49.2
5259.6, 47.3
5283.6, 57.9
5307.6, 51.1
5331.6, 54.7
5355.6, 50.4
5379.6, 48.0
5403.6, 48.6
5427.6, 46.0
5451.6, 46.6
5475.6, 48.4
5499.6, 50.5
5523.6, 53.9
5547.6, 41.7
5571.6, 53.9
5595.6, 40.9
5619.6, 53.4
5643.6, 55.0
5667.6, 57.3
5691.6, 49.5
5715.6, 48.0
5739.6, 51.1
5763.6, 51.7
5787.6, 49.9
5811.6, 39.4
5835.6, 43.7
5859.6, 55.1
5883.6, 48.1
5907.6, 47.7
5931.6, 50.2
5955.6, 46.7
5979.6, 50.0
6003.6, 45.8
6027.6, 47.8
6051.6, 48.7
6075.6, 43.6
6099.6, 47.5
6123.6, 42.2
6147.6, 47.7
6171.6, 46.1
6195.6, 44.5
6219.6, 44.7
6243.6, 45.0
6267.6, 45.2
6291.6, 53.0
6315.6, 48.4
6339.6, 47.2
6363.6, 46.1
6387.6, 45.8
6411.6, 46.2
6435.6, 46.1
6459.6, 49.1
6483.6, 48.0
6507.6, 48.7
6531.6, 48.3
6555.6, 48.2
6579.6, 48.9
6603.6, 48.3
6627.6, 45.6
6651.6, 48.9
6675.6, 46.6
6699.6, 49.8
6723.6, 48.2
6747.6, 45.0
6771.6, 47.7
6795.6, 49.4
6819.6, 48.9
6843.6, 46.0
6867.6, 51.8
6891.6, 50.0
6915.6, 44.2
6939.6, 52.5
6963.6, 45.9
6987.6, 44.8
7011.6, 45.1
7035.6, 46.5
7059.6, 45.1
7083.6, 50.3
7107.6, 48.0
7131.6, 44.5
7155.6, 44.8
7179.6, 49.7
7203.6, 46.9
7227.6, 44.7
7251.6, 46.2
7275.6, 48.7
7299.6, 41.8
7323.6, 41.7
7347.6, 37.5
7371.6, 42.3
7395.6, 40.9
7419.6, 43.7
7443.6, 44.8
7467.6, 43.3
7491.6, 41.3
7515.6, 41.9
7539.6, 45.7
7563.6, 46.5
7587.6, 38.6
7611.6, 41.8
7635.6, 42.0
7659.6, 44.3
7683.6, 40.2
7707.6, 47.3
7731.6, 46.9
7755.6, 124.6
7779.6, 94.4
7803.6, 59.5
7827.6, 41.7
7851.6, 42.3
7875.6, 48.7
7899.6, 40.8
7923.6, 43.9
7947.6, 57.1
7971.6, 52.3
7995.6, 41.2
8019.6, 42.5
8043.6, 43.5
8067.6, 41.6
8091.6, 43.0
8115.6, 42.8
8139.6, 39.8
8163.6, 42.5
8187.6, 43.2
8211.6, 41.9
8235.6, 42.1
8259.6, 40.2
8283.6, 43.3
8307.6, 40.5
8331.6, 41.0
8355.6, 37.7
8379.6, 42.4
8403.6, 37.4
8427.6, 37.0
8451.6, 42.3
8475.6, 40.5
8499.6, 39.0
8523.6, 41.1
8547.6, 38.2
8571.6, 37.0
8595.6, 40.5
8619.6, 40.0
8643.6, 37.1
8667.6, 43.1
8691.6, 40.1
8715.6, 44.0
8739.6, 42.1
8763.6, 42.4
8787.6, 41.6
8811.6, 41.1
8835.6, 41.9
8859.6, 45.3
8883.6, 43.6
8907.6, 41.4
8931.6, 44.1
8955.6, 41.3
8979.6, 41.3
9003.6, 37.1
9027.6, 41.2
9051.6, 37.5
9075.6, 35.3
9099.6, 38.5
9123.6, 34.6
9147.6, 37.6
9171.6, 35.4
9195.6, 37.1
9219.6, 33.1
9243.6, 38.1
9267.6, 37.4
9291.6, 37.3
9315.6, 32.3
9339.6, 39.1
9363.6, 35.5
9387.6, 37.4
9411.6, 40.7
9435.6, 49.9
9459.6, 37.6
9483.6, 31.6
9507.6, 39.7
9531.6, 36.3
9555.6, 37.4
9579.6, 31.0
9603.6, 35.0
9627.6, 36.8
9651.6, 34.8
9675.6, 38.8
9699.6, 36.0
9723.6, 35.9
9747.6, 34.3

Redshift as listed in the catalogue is 0.18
